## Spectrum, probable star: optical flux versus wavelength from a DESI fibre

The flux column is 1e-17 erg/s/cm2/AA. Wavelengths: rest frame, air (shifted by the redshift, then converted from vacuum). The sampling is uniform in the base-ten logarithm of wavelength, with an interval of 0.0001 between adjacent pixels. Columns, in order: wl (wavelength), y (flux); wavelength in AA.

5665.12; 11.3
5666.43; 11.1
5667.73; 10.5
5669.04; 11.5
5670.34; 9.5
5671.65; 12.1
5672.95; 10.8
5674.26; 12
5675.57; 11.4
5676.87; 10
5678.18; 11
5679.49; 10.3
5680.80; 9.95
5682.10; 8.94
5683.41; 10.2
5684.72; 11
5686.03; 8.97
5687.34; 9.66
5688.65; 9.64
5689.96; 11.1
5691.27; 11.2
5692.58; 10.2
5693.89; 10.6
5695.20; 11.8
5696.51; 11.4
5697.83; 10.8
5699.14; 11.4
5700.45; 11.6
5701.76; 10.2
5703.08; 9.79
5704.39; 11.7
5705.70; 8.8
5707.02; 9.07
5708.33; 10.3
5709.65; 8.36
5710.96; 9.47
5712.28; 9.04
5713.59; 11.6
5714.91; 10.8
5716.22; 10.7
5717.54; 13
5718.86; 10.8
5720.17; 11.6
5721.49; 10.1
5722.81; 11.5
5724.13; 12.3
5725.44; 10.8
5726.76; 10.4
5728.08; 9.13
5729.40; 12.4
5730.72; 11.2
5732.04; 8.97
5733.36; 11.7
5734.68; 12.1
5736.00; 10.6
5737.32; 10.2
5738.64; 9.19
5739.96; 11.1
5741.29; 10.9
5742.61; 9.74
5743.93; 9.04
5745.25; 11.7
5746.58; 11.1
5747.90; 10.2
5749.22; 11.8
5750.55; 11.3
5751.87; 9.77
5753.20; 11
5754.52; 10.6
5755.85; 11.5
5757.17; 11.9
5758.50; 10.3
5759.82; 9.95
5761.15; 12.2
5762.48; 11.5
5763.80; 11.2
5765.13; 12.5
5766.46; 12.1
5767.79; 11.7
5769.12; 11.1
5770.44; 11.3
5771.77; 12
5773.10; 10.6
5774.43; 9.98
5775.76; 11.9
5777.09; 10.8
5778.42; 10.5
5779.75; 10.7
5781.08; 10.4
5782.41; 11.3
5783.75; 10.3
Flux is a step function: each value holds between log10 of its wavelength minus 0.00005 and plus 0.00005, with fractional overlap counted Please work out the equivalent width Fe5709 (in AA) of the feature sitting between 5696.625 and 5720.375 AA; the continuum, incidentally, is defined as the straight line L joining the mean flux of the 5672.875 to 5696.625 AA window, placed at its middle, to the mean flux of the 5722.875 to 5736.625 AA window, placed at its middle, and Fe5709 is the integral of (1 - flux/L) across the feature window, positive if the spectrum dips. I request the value 0.6 AA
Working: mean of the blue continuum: 10.5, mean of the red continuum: 11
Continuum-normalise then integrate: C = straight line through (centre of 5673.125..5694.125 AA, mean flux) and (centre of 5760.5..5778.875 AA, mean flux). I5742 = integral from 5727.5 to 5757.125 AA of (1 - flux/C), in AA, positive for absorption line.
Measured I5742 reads 0.94 AA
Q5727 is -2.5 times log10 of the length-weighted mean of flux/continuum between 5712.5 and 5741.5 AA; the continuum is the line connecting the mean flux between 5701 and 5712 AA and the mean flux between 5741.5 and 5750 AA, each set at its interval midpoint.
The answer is -0.08 mag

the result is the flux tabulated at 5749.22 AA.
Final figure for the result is 11.8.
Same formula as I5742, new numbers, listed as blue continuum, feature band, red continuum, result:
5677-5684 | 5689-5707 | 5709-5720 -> -0.7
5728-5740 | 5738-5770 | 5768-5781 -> -0.4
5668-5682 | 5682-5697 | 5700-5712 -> -0.1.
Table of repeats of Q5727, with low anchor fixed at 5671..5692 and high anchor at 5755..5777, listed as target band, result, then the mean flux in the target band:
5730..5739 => 0.041 mag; 10.6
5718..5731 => -0.011 mag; 11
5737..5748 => 0.075 mag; 10.4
